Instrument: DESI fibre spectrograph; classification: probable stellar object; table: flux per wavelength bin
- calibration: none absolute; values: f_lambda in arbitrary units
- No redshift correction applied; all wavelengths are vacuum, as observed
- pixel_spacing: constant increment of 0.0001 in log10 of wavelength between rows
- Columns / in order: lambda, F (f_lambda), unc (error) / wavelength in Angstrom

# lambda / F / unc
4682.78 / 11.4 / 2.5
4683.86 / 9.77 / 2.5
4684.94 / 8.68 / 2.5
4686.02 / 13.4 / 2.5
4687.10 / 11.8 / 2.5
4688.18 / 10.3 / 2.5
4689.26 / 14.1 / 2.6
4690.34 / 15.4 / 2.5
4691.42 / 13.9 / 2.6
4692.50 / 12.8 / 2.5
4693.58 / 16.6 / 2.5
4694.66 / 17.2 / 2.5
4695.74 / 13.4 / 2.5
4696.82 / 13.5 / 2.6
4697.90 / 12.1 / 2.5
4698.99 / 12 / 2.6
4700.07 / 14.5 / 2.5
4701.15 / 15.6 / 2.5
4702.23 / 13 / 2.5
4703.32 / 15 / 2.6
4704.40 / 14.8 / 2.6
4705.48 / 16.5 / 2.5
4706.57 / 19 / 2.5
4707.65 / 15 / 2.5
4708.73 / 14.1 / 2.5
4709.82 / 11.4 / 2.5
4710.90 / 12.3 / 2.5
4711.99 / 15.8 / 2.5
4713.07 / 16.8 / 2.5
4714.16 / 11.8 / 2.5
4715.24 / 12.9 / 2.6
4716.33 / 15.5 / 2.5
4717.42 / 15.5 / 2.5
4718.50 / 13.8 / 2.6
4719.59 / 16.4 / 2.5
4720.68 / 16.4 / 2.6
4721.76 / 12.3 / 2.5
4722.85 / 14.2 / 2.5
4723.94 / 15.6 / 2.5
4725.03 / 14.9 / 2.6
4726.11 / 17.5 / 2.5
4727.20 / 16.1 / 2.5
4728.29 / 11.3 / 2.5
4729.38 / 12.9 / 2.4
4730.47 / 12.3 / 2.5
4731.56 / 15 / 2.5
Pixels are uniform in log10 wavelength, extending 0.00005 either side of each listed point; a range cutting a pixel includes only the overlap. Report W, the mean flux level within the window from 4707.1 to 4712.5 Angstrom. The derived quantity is 13.7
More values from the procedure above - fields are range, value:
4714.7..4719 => 14.4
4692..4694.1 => 14.7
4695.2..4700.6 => 13.1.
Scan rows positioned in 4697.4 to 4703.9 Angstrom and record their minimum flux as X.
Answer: 12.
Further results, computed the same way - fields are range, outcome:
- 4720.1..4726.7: 12.3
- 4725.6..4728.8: 11.3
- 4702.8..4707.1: 14.8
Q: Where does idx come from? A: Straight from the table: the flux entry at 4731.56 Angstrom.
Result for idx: 15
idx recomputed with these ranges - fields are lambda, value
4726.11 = 17.5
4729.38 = 12.9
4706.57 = 19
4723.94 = 15.6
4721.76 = 12.3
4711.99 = 15.8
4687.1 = 11.8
